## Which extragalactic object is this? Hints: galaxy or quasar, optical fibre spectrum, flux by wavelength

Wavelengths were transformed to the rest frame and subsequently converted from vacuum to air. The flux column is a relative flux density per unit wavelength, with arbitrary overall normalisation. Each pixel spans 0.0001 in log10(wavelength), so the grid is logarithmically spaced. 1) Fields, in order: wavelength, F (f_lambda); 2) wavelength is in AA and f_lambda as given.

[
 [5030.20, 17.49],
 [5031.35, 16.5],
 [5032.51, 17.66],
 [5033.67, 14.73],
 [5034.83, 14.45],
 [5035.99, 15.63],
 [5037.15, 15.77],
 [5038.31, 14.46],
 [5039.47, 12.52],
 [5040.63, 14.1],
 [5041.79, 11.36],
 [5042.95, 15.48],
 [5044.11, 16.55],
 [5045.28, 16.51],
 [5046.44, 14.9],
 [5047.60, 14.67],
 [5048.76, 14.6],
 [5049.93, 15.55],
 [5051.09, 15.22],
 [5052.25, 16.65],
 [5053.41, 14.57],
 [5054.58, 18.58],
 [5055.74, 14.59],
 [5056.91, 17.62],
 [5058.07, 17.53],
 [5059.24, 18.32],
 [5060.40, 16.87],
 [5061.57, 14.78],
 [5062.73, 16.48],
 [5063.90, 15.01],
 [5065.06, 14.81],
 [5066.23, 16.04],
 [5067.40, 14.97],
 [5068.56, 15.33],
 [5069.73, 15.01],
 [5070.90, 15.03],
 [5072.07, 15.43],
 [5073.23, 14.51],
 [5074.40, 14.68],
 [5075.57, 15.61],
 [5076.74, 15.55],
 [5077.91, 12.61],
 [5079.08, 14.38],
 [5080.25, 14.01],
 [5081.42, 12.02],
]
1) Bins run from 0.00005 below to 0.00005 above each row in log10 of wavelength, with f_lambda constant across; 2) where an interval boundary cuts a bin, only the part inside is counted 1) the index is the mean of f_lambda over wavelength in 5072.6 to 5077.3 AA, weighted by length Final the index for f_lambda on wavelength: 15.1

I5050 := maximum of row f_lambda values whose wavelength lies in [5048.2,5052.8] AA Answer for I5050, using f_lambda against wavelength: 16.65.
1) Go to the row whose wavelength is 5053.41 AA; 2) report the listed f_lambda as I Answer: 14.57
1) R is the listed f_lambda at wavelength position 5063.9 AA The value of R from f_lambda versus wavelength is 15.01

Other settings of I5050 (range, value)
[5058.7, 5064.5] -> 18.32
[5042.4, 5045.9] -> 16.55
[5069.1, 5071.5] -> 15.03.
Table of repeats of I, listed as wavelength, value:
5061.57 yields 14.78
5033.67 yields 14.73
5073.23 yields 14.51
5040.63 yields 14.1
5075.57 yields 15.61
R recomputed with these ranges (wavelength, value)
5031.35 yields 16.5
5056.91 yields 17.62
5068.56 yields 15.33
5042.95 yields 15.48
